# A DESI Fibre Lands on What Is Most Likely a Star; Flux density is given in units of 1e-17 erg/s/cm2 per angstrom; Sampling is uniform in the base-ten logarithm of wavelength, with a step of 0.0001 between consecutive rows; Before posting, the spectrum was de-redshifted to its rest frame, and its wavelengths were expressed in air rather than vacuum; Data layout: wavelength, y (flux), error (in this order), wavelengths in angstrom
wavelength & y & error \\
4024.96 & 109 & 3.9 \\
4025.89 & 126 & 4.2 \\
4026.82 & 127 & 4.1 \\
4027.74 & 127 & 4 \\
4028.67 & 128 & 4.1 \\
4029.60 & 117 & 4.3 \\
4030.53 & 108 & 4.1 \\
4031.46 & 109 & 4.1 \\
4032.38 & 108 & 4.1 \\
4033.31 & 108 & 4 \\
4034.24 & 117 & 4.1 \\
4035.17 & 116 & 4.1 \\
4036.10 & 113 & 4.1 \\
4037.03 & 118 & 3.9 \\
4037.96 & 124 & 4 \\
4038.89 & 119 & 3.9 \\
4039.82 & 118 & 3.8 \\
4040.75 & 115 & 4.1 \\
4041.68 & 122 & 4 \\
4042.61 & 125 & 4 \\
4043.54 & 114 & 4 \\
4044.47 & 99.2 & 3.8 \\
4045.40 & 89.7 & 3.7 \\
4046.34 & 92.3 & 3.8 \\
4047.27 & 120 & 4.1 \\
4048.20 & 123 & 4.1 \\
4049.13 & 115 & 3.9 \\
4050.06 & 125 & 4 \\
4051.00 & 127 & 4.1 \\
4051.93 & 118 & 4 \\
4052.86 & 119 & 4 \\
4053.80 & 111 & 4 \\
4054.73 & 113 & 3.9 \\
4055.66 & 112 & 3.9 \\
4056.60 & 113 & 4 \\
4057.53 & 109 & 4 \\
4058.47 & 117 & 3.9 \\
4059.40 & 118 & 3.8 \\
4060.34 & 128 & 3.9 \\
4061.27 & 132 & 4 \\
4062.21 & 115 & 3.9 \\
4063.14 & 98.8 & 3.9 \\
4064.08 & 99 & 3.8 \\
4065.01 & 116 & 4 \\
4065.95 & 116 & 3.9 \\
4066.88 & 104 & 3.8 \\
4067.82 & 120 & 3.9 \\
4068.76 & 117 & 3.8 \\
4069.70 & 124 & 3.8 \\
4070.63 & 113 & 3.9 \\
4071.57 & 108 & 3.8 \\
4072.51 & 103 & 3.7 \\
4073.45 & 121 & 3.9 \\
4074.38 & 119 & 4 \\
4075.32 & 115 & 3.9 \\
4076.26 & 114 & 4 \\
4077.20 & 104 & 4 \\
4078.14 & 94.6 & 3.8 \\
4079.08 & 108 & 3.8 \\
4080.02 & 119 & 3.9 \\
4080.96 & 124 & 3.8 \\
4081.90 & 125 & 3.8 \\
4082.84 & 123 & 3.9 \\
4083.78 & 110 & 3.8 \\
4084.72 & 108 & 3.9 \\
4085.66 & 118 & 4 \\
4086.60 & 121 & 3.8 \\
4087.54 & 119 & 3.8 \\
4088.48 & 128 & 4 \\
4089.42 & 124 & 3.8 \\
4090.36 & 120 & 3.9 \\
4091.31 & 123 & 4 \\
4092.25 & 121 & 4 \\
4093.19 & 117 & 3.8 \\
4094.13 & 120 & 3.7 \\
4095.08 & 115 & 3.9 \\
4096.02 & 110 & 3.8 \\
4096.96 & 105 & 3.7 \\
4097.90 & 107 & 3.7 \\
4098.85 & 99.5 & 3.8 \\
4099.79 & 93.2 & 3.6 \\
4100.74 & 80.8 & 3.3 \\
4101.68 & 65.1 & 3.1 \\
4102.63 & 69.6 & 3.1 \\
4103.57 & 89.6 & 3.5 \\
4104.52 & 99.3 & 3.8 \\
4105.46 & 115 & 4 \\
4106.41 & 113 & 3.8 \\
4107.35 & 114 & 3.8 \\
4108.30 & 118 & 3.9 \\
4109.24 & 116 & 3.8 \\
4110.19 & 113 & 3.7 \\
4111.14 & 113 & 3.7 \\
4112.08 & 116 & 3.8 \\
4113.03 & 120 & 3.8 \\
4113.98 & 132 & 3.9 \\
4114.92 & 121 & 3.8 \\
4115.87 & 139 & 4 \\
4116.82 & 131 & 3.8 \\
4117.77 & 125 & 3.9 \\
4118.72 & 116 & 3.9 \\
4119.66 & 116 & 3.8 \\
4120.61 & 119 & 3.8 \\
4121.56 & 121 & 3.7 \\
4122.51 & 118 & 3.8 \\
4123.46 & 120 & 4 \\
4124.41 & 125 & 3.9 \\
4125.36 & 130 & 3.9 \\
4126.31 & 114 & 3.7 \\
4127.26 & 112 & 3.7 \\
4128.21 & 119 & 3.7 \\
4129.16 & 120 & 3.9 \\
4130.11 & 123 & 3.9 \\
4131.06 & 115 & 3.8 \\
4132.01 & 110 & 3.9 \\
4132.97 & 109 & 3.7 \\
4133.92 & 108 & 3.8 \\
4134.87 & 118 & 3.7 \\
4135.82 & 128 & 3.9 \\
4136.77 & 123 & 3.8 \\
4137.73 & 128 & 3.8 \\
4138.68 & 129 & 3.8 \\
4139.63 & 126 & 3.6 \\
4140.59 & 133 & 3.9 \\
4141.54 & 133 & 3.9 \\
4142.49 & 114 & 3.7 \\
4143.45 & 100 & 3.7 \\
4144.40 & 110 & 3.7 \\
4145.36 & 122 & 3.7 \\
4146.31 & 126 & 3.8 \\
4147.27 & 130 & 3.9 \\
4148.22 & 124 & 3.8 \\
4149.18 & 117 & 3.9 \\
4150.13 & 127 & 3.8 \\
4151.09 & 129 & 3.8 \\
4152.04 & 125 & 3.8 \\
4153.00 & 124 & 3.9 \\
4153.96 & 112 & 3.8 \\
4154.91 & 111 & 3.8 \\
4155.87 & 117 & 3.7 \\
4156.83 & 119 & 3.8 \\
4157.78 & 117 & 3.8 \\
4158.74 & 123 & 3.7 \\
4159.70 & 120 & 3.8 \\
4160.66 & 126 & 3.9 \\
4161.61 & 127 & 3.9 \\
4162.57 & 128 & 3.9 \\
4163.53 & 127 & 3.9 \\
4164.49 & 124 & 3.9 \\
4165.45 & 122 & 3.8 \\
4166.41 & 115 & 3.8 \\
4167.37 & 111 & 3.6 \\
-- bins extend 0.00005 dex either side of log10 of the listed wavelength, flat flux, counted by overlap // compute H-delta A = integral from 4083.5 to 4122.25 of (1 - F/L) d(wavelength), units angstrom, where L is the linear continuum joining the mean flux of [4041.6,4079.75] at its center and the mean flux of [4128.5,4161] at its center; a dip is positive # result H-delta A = 1.4 angstrom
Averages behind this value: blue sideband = 113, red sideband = 120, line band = 113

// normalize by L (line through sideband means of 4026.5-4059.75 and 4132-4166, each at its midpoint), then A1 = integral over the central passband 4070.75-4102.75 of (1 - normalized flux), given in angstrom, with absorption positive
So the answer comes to 1.9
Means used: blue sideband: 115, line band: 111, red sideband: 121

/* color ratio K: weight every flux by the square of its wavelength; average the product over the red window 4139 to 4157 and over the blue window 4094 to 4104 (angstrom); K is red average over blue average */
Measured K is 1.3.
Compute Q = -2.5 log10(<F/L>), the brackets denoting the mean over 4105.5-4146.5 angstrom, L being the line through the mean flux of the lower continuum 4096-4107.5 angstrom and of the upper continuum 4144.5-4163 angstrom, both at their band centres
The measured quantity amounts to -0.11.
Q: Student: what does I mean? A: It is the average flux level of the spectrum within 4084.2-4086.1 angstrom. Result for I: 113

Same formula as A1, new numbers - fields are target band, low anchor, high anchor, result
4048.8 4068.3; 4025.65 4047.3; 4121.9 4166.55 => 0.1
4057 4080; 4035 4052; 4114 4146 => 0.7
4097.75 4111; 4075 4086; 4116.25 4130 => 2.0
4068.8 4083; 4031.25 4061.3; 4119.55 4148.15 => 0.3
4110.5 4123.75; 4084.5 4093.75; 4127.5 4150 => -0.2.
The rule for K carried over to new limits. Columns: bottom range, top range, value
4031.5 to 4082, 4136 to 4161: 1.11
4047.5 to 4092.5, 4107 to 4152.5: 1.07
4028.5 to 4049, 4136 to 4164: 1.14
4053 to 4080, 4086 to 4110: 0.97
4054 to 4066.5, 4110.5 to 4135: 1.08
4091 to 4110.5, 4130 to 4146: 1.16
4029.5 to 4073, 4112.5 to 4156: 1.10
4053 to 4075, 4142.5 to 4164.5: 1.10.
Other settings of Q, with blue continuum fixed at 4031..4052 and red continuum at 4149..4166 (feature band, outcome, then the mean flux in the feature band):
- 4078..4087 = 0.013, 116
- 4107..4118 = -0.021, 121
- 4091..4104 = 0.171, 101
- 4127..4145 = 0.016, 119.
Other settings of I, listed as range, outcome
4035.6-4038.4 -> 118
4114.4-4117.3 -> 130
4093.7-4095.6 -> 117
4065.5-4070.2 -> 116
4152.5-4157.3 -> 116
